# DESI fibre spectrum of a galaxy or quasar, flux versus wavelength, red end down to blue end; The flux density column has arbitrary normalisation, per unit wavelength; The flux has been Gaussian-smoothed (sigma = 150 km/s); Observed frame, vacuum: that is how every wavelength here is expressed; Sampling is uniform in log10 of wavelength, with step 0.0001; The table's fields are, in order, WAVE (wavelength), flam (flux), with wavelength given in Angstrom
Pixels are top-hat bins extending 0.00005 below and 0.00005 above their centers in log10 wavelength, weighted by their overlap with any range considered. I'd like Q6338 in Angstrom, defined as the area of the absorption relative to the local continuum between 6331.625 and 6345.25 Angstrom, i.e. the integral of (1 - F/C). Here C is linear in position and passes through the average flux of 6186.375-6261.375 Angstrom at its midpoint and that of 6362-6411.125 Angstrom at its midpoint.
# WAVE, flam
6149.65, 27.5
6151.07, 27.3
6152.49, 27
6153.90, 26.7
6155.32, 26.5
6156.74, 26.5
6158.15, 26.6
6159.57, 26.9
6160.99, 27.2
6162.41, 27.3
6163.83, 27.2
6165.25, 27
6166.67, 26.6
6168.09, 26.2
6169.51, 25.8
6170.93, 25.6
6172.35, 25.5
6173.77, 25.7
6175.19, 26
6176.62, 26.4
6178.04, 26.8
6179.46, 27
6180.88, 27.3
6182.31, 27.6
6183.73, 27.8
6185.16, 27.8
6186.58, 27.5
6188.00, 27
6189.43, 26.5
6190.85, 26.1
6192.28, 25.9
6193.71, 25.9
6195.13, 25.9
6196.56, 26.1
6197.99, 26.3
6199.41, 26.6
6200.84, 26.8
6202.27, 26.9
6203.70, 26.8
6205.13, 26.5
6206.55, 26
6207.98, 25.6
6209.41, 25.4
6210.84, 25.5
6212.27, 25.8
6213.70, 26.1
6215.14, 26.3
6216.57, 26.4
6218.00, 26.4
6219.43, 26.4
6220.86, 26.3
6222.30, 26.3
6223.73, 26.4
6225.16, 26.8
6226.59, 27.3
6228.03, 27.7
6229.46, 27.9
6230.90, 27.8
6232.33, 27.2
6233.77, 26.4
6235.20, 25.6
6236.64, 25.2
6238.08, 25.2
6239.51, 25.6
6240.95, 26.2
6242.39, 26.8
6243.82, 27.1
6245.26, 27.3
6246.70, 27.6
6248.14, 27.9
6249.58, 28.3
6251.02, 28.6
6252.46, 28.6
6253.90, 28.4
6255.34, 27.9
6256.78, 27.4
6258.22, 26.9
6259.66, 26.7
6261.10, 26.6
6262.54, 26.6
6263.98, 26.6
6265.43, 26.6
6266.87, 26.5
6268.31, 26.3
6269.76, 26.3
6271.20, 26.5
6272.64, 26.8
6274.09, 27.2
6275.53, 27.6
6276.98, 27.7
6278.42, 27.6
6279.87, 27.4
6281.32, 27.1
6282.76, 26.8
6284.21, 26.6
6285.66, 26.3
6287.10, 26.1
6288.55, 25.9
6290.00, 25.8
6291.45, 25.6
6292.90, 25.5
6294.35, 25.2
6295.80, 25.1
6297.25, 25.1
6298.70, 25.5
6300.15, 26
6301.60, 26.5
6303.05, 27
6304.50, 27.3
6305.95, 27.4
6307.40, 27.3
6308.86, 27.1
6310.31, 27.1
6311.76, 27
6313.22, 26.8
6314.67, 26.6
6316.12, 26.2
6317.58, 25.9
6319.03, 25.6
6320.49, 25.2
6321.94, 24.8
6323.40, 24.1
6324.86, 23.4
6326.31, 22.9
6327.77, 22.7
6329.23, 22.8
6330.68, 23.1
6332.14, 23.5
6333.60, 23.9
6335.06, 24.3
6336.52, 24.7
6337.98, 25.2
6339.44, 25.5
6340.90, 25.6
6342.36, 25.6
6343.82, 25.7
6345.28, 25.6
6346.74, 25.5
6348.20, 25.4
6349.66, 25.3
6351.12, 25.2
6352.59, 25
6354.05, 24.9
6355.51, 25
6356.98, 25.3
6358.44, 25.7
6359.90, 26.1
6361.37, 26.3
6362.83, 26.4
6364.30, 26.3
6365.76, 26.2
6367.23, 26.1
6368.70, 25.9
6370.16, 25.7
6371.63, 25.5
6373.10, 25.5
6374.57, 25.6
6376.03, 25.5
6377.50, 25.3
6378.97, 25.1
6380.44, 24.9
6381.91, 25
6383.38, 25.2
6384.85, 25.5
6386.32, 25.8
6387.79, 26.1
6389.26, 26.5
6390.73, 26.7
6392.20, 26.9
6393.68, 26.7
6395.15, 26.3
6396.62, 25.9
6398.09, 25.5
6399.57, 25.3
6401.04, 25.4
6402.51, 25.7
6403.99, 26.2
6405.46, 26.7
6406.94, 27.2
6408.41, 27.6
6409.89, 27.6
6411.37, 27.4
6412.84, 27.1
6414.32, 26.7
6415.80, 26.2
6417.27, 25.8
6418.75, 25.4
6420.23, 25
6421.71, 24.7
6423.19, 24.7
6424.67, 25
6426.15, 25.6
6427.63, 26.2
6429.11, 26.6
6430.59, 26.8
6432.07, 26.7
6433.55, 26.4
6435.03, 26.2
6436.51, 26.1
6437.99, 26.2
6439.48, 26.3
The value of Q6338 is 0.7 Angstrom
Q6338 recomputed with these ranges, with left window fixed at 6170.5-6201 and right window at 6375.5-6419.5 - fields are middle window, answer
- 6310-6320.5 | 0.0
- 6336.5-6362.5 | 0.7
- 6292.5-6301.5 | 0.3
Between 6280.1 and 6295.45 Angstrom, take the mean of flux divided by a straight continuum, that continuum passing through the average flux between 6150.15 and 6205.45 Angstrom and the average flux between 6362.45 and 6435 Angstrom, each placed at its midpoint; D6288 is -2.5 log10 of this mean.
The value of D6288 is 0.009 mag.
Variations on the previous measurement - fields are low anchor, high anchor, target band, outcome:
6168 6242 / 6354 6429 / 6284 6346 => 0.03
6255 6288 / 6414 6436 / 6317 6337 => 0.11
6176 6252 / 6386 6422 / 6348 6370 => 0.03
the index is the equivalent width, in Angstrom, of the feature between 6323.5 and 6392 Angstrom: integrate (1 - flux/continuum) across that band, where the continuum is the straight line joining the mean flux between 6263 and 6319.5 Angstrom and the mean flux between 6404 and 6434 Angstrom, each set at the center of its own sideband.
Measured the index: 3.1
